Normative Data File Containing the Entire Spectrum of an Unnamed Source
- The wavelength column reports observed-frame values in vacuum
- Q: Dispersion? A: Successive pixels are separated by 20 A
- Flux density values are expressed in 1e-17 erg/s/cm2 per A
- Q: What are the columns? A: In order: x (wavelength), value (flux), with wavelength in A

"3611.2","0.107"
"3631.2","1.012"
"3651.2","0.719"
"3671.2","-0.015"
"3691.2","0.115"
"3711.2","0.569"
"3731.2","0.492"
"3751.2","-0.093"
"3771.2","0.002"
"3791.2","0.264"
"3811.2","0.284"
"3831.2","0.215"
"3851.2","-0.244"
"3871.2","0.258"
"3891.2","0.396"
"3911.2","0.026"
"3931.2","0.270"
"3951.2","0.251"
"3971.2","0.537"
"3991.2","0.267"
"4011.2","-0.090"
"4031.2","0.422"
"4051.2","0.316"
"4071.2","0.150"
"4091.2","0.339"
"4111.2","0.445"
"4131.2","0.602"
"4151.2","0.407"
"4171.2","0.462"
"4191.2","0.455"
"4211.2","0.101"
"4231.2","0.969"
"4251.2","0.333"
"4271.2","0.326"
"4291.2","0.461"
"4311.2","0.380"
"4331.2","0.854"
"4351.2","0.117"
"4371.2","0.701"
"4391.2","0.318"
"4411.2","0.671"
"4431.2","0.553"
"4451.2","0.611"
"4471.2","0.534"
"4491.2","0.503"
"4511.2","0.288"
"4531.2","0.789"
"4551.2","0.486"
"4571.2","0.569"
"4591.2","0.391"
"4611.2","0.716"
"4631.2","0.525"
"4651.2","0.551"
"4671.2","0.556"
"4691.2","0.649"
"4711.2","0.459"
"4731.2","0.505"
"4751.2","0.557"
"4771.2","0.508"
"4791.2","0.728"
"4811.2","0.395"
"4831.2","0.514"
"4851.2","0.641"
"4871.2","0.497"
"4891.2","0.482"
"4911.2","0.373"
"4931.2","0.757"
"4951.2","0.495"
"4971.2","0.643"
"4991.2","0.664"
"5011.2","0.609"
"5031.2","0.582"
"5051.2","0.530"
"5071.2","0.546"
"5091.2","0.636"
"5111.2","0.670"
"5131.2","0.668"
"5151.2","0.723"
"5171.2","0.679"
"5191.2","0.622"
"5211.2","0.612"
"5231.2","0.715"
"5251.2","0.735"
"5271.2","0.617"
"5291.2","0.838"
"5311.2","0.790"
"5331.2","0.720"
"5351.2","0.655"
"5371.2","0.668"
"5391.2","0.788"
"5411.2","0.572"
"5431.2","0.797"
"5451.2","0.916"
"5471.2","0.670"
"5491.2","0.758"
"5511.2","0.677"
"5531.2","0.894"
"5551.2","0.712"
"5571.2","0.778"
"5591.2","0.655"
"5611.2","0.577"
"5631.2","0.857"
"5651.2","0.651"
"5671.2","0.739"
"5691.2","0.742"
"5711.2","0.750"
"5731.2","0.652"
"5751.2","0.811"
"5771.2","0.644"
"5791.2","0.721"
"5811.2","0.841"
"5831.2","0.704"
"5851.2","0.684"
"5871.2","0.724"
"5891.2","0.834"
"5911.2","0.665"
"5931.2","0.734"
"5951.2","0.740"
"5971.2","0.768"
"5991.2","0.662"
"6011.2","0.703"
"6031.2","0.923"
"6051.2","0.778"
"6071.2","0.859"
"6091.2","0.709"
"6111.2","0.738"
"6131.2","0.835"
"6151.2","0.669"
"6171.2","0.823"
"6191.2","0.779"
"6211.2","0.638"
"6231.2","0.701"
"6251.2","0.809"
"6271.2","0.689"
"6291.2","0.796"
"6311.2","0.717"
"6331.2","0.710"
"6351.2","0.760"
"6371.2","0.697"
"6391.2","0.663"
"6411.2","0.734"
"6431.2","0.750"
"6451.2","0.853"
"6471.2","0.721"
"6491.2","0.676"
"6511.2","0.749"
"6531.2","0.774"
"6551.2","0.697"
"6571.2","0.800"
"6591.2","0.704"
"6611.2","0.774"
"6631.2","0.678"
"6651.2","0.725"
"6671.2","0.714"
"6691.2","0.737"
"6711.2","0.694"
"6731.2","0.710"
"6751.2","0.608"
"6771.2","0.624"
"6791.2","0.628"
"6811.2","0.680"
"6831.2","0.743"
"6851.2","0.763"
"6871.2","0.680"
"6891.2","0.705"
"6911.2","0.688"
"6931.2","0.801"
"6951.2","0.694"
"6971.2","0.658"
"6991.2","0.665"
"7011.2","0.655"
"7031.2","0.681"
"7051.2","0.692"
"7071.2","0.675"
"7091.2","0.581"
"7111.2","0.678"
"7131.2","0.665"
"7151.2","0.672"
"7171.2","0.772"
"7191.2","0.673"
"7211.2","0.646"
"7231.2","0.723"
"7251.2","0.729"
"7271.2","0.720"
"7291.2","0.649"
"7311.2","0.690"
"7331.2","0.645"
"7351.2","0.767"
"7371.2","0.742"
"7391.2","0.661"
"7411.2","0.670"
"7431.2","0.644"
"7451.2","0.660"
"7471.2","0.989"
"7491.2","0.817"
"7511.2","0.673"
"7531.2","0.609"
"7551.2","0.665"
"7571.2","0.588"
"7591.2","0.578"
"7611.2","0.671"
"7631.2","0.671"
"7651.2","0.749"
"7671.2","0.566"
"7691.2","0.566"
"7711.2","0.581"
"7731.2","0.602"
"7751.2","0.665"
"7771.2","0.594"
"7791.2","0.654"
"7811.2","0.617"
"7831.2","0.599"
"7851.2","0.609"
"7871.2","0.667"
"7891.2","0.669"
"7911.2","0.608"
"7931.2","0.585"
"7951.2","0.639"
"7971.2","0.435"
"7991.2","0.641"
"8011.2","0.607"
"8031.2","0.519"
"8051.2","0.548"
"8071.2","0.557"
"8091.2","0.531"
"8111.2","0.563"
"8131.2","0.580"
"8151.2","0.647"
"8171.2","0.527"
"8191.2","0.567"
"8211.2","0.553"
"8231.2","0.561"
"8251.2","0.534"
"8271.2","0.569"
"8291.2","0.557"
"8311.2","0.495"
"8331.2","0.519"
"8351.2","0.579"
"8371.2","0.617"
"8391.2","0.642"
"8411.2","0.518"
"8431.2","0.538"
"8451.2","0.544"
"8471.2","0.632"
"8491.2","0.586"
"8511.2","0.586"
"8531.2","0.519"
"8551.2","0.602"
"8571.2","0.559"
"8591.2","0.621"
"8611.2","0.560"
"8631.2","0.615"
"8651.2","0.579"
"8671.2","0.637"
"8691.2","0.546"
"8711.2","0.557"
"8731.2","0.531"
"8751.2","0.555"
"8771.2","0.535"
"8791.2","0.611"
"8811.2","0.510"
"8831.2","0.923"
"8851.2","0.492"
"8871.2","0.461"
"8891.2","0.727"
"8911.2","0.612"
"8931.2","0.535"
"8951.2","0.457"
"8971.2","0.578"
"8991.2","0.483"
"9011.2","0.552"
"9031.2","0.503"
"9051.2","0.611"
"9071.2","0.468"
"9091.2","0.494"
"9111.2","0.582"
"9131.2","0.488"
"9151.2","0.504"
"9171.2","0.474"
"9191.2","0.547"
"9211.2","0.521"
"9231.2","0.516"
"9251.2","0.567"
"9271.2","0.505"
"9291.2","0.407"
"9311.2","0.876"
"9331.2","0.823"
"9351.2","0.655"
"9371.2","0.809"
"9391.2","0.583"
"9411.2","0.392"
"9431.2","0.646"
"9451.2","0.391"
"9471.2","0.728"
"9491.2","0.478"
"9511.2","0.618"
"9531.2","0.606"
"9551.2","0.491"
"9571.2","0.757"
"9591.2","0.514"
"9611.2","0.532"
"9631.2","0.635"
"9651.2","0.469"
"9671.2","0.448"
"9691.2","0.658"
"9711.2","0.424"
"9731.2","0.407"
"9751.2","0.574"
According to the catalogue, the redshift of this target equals 0.137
